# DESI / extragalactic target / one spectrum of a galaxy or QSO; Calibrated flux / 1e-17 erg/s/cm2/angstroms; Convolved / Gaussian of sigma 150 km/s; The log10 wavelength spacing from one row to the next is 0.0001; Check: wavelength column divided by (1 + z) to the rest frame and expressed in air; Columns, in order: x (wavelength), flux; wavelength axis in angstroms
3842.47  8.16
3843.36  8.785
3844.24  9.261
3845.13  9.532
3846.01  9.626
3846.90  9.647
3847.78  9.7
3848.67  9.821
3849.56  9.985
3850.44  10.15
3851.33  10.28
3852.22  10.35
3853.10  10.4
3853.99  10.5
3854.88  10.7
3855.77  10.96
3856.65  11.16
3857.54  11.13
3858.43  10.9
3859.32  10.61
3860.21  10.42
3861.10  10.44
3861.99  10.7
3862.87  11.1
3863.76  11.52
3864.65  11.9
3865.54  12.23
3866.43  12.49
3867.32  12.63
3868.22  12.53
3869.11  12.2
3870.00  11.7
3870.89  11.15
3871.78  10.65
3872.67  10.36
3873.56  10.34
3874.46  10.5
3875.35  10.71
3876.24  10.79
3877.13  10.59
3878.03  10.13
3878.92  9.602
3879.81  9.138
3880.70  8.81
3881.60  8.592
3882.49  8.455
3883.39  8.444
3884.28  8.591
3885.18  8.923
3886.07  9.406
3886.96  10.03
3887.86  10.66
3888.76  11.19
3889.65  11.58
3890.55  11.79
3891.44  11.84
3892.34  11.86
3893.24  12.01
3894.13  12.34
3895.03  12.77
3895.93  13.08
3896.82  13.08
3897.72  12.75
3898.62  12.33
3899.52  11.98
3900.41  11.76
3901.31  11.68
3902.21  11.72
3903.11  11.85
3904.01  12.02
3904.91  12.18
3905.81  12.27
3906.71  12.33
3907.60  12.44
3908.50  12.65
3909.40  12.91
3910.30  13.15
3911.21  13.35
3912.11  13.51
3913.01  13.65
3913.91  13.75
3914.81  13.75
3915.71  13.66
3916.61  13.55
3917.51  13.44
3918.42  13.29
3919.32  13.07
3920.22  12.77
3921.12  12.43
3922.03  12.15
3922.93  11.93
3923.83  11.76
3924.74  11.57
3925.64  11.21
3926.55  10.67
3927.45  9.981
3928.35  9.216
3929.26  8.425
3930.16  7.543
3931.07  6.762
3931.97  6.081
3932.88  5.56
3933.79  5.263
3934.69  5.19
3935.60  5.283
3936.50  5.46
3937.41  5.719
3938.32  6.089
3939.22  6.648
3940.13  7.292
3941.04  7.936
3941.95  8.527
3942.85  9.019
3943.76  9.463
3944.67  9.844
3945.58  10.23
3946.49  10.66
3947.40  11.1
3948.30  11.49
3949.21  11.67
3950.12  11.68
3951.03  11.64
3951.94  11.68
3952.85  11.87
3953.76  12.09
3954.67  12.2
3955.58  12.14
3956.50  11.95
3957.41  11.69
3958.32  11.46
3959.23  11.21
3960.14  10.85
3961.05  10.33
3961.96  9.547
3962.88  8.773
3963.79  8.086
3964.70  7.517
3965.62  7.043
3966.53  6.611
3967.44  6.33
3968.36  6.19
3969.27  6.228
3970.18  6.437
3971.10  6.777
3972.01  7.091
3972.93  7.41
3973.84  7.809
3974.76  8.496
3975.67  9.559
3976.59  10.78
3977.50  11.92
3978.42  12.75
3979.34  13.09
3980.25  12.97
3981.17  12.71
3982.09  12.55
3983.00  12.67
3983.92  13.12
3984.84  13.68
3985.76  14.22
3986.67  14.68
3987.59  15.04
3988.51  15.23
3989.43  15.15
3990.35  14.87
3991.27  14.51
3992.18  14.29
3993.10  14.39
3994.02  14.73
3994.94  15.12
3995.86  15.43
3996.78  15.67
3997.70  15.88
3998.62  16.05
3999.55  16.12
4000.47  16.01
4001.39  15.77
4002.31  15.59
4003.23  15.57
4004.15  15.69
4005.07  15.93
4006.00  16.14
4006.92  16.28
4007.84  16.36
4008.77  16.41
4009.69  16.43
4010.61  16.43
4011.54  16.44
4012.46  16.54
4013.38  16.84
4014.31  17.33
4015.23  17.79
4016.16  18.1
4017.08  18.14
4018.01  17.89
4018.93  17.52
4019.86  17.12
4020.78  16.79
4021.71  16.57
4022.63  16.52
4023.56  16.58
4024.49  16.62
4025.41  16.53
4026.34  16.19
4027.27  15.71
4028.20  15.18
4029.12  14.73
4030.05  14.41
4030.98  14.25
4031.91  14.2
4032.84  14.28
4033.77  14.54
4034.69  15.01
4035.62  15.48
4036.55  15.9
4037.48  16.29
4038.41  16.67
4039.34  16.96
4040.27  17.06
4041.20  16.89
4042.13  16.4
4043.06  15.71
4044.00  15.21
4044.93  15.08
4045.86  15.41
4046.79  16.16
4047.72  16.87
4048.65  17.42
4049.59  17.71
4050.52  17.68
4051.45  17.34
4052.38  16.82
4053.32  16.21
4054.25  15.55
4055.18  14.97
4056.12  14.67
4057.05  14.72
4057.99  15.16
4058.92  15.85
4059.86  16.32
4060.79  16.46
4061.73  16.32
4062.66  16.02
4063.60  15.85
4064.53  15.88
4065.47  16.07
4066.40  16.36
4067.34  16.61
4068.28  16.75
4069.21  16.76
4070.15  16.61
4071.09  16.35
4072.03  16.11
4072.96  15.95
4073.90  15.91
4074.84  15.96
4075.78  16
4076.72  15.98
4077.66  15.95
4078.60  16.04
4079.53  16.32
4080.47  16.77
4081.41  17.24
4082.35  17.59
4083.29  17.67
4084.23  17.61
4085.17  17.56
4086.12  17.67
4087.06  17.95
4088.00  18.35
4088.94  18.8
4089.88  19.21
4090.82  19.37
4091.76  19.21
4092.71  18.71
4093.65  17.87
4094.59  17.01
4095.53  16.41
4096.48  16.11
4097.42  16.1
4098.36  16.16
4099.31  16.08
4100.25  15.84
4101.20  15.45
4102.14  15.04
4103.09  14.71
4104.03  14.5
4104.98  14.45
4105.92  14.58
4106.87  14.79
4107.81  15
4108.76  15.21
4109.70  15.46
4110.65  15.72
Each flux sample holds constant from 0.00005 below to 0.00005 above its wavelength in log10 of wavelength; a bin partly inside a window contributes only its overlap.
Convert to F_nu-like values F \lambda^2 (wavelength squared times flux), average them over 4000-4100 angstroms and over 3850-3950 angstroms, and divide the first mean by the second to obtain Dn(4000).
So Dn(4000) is 1.66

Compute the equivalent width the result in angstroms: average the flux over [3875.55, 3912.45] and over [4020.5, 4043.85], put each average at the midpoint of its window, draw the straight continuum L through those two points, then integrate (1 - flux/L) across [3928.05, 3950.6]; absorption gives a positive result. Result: 8.3 angstroms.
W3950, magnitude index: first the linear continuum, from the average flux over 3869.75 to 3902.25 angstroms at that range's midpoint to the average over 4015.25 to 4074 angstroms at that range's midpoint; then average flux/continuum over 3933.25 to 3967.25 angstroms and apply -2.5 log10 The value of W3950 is 0.37 mag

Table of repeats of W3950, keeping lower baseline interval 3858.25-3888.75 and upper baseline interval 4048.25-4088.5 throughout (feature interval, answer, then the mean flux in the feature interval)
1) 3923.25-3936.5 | 0.442 mag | 8.12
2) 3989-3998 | -0.060 mag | 15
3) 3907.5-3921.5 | -0.128 mag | 13.2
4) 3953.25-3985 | 0.325 mag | 9.97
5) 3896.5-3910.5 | -0.080 mag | 12.3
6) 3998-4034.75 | -0.091 mag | 16.2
